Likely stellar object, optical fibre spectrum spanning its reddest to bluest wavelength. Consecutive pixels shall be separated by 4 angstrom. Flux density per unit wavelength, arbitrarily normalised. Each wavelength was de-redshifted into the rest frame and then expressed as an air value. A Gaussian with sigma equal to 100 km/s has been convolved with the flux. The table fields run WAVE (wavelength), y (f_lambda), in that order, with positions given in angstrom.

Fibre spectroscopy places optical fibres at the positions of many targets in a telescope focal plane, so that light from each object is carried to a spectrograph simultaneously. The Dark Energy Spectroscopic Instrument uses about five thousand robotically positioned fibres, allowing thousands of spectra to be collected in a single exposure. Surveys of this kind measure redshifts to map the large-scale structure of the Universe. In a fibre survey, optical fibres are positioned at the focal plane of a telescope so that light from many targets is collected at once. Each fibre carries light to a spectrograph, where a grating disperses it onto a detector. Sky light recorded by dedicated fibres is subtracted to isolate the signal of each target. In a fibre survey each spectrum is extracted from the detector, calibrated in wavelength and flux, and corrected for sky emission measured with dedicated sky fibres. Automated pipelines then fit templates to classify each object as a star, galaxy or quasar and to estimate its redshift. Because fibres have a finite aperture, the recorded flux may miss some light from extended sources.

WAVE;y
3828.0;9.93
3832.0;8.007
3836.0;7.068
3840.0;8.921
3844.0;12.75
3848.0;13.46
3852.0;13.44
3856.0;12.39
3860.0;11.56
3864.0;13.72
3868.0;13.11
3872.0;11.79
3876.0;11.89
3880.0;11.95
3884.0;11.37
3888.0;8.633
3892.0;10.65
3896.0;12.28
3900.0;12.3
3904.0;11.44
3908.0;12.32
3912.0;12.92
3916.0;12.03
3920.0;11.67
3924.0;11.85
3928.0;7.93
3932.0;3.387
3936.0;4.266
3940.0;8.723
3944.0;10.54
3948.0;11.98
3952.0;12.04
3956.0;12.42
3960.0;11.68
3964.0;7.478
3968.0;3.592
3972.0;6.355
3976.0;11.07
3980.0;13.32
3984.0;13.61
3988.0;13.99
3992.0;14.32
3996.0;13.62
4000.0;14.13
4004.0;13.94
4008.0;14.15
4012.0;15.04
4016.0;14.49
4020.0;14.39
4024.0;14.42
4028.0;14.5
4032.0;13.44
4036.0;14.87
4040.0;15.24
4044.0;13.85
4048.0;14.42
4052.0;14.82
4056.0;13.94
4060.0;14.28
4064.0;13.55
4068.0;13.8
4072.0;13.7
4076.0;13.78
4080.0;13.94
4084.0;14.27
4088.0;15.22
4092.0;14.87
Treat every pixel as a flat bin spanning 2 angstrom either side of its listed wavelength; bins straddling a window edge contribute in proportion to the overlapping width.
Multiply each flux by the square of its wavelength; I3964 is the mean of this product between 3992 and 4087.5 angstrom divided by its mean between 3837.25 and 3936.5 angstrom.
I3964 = 1.4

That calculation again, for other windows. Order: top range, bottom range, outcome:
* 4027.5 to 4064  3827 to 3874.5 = 1.39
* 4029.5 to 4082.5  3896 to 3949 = 1.49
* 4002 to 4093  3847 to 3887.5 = 1.27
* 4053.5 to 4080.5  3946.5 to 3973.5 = 1.56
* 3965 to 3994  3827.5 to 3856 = 1.08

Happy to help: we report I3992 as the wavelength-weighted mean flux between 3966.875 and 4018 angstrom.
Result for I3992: 12.6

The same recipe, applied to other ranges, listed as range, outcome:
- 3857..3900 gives 11.7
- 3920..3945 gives 7.98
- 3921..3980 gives 9.01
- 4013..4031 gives 14.4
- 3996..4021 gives 14.3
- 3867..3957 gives 10.7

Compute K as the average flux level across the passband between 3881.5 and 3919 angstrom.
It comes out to 11.6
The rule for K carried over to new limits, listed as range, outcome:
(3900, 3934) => 10.6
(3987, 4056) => 14.3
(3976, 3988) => 13.2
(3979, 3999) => 13.8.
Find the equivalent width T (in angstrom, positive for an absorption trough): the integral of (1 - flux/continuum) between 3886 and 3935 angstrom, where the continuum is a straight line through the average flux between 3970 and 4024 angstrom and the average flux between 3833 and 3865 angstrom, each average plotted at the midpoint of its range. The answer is 6.95 angstrom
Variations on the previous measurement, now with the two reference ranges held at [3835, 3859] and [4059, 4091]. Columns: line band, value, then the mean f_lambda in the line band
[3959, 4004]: 6.06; 11.3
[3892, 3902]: 0.10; 12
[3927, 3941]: 7.56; 5.76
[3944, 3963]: 1.62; 11.6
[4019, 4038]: -1.06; 14.3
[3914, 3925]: 0.44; 11.8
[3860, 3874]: -1.12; 12.7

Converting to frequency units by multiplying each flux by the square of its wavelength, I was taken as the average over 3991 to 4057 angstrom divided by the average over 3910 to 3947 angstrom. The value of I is 1.6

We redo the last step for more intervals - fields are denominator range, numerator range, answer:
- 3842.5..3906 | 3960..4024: 1.09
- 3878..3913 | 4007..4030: 1.34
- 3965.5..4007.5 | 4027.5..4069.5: 1.24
